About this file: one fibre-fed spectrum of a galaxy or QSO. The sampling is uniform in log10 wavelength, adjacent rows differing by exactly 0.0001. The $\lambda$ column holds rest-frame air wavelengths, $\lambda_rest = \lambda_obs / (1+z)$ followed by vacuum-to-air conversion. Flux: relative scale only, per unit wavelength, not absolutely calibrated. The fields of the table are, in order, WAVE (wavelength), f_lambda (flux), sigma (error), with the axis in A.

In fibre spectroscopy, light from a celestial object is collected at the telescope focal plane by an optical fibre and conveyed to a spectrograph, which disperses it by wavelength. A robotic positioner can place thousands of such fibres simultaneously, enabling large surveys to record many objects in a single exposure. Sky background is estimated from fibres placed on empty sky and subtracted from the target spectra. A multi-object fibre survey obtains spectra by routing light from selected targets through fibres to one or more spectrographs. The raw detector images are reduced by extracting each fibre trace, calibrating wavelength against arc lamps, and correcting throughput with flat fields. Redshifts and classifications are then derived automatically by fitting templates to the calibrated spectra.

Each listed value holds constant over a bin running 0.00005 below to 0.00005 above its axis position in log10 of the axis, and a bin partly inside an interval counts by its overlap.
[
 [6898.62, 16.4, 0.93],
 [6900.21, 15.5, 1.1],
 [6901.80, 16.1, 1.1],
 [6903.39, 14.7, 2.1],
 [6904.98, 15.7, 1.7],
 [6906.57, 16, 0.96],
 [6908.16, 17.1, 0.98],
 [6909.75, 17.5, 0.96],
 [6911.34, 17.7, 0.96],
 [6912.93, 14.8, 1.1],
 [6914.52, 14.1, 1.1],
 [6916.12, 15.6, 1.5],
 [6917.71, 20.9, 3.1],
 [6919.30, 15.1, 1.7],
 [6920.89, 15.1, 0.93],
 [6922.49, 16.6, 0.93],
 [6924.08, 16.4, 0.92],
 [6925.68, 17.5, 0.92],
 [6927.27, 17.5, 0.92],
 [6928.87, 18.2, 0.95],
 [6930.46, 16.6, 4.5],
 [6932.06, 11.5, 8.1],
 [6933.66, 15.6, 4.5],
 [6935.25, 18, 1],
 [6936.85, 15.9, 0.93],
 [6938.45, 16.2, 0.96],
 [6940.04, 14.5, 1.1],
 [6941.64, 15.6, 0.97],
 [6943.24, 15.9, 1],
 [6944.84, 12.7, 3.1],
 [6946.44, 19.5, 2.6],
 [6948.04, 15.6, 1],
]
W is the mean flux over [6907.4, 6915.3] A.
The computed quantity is 16.3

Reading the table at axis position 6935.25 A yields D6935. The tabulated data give 18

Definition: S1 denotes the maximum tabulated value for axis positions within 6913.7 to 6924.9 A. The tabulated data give 20.9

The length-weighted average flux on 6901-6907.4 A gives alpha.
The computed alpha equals 15.6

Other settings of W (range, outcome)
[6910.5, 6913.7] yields 16.3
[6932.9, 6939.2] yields 16.4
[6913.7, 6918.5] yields 16.8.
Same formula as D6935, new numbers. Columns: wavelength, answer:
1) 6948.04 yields 15.6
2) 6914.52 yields 14.1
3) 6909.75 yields 17.5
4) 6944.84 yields 12.7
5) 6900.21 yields 15.5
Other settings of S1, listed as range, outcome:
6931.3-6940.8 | 18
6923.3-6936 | 18.2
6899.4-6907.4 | 16.1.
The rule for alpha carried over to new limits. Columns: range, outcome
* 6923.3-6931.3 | 17.2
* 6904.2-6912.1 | 16.8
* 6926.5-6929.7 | 17.8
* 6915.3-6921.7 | 16.7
